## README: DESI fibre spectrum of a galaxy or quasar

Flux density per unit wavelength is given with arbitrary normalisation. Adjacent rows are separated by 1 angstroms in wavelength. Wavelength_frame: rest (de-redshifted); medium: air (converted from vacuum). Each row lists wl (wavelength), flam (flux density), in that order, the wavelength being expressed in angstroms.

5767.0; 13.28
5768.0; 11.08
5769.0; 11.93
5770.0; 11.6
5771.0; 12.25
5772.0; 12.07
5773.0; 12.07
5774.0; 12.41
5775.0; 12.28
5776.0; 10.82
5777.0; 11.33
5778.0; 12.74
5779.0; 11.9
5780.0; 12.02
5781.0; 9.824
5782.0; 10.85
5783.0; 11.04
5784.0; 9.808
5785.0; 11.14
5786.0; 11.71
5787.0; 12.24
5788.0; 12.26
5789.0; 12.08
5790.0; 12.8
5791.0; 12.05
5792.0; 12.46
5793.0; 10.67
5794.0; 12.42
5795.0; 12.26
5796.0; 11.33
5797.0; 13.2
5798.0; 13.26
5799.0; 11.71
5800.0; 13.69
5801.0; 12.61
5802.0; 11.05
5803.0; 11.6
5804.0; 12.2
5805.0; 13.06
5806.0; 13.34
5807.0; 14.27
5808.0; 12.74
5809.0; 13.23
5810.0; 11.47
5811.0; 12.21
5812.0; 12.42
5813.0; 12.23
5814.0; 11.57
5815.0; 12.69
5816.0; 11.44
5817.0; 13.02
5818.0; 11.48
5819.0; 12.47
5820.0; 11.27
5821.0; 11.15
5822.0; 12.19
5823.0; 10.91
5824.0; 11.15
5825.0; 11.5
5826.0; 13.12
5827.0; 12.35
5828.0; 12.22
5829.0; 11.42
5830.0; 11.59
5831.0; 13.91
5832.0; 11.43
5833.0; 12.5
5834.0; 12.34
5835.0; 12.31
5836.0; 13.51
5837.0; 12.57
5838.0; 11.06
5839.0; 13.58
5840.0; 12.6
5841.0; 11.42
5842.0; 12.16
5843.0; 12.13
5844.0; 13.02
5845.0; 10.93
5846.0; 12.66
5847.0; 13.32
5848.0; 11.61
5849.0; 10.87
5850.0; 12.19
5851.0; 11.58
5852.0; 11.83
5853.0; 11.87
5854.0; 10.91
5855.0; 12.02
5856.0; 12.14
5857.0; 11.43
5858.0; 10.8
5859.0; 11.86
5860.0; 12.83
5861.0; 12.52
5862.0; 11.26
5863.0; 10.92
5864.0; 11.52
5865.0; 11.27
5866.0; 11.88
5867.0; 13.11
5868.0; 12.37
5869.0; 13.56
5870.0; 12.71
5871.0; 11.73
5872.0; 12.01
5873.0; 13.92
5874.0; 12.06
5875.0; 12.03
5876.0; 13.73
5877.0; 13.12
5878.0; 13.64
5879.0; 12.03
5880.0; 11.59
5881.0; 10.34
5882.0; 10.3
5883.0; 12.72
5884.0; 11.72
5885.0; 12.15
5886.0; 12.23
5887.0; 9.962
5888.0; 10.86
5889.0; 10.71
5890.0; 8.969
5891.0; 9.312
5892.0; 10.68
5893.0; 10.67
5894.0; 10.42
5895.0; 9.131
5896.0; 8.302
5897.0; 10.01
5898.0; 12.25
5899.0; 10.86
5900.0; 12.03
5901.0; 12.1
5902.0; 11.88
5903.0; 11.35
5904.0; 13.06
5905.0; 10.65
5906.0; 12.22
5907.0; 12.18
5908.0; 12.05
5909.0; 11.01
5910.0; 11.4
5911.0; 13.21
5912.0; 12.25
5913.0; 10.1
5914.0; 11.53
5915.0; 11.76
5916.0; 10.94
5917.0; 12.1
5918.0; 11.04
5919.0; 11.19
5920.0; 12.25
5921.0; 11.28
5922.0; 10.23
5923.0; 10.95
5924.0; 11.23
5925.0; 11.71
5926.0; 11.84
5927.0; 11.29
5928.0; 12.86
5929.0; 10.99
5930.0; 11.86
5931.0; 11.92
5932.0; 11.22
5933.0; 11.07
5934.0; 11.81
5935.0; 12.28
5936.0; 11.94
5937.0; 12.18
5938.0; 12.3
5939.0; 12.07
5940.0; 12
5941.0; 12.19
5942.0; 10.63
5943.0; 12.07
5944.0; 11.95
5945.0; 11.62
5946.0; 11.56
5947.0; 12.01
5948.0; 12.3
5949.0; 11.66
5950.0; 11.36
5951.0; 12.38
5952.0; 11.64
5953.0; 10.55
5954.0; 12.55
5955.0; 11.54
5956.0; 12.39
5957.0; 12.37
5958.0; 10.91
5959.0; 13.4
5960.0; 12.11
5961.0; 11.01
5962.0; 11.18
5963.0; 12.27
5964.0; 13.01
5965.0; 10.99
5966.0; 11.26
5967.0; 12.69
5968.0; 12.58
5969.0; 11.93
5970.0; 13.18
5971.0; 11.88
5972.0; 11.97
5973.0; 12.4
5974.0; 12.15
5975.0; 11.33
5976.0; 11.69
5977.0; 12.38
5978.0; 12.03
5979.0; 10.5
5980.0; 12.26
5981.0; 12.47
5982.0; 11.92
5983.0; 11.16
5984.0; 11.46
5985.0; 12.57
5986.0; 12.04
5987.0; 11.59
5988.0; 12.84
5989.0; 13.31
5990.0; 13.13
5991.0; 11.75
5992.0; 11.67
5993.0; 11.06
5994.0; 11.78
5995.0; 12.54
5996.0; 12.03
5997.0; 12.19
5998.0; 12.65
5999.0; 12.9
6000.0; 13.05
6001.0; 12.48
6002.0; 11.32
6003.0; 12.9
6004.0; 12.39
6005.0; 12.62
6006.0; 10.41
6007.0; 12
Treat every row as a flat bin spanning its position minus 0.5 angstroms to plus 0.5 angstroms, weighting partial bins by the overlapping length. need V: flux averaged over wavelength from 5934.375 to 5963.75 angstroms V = 11.9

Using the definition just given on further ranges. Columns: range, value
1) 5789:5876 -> 12.2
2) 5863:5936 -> 11.6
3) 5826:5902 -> 11.8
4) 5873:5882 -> 12.3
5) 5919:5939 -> 11.6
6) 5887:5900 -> 10.2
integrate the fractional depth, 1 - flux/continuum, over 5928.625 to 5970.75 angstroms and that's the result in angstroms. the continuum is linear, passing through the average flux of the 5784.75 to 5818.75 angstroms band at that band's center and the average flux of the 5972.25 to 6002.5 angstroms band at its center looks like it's 0.9 angstroms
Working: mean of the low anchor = 12.3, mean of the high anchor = 12.1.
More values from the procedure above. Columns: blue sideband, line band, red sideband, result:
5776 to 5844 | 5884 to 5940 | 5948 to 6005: 3.3 angstroms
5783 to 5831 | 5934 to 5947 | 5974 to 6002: 0.2 angstroms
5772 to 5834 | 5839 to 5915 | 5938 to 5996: 2.0 angstroms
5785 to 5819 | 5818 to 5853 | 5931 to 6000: 0.5 angstroms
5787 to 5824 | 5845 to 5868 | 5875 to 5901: -0.5 angstroms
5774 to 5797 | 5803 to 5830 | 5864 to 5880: -0.4 angstroms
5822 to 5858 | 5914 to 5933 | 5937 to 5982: 0.8 angstroms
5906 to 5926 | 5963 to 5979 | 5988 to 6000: 0.0 angstroms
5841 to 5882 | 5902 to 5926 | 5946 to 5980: 0.9 angstroms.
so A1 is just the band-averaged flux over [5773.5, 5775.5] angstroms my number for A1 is 12.3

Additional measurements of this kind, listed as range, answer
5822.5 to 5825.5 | 11.2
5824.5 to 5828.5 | 12.3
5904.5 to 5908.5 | 11.8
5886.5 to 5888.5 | 10.4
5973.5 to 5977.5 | 11.9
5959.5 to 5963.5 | 11.6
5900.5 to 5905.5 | 11.8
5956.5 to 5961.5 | 12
